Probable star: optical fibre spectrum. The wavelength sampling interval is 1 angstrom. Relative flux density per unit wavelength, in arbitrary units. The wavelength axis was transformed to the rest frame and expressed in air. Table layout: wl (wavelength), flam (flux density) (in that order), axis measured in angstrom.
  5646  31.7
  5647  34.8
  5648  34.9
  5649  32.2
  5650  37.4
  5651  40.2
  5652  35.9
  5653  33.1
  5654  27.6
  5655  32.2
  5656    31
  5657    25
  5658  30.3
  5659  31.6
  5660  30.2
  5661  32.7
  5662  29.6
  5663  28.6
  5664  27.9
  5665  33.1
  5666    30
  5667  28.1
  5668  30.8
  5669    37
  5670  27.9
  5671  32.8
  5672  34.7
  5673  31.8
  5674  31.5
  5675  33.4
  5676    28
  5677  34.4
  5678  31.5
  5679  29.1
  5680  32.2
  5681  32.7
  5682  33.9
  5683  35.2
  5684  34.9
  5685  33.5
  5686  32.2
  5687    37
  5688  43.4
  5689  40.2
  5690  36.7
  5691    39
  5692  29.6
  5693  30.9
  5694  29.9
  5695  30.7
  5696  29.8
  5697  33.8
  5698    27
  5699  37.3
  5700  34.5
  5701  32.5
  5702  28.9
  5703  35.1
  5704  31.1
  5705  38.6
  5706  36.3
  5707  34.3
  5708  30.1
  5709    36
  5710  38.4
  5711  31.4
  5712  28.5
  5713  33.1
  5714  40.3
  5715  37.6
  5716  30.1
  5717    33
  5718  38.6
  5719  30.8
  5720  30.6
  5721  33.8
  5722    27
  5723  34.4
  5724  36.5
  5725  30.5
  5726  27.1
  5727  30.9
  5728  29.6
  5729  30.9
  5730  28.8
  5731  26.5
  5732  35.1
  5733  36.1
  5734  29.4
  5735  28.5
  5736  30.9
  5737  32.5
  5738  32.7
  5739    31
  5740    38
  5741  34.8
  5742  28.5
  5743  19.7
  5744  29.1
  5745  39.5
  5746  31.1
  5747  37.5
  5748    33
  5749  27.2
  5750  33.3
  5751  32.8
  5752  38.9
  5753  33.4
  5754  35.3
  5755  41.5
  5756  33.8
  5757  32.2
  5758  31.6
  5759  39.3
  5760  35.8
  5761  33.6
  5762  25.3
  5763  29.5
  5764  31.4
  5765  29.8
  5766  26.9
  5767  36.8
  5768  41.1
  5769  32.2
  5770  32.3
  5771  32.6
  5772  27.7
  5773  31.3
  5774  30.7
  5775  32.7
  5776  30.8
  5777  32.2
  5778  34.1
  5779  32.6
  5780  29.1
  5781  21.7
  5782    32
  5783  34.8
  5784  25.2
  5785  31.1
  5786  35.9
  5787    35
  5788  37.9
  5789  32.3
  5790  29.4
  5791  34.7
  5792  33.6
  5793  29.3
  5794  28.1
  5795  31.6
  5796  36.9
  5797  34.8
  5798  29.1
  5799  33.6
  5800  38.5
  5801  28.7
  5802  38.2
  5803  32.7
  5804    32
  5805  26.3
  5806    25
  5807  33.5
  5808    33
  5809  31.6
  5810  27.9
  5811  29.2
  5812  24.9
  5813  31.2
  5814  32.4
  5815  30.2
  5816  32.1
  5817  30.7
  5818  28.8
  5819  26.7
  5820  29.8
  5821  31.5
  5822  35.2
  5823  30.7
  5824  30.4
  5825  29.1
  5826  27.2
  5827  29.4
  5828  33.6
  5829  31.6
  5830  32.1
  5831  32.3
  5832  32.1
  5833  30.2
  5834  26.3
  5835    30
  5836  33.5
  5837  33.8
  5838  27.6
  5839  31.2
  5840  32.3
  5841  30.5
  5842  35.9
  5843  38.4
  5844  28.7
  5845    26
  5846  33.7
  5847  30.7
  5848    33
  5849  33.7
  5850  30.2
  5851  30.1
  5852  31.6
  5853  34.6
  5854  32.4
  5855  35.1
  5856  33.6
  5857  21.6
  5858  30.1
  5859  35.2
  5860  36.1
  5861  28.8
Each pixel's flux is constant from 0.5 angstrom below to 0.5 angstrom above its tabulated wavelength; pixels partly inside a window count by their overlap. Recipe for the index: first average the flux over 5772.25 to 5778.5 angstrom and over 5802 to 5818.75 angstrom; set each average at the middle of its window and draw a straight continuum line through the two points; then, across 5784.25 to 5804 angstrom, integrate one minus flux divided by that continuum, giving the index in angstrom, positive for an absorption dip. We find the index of -1.3 angstrom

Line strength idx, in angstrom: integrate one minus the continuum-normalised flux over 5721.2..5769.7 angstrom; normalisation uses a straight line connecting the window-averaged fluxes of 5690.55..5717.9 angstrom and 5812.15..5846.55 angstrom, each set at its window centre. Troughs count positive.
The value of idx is 0.31 angstrom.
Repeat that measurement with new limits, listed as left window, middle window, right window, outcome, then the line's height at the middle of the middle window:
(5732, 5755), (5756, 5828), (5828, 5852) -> 1.3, 32.1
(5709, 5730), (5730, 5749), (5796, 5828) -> 0.3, 32.3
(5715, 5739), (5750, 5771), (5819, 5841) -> -1.5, 31.4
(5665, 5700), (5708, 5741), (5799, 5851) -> 0.0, 32.4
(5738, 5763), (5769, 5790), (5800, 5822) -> 0.2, 31.9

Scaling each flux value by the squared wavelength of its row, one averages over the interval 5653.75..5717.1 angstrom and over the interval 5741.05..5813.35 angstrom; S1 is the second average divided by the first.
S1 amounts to 1.0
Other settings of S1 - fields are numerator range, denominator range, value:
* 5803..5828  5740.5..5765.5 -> 0.94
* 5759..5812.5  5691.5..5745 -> 1.01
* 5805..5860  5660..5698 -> 1.00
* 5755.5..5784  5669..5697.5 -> 0.98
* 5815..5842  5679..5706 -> 0.95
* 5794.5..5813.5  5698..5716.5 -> 0.96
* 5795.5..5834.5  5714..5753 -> 0.99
